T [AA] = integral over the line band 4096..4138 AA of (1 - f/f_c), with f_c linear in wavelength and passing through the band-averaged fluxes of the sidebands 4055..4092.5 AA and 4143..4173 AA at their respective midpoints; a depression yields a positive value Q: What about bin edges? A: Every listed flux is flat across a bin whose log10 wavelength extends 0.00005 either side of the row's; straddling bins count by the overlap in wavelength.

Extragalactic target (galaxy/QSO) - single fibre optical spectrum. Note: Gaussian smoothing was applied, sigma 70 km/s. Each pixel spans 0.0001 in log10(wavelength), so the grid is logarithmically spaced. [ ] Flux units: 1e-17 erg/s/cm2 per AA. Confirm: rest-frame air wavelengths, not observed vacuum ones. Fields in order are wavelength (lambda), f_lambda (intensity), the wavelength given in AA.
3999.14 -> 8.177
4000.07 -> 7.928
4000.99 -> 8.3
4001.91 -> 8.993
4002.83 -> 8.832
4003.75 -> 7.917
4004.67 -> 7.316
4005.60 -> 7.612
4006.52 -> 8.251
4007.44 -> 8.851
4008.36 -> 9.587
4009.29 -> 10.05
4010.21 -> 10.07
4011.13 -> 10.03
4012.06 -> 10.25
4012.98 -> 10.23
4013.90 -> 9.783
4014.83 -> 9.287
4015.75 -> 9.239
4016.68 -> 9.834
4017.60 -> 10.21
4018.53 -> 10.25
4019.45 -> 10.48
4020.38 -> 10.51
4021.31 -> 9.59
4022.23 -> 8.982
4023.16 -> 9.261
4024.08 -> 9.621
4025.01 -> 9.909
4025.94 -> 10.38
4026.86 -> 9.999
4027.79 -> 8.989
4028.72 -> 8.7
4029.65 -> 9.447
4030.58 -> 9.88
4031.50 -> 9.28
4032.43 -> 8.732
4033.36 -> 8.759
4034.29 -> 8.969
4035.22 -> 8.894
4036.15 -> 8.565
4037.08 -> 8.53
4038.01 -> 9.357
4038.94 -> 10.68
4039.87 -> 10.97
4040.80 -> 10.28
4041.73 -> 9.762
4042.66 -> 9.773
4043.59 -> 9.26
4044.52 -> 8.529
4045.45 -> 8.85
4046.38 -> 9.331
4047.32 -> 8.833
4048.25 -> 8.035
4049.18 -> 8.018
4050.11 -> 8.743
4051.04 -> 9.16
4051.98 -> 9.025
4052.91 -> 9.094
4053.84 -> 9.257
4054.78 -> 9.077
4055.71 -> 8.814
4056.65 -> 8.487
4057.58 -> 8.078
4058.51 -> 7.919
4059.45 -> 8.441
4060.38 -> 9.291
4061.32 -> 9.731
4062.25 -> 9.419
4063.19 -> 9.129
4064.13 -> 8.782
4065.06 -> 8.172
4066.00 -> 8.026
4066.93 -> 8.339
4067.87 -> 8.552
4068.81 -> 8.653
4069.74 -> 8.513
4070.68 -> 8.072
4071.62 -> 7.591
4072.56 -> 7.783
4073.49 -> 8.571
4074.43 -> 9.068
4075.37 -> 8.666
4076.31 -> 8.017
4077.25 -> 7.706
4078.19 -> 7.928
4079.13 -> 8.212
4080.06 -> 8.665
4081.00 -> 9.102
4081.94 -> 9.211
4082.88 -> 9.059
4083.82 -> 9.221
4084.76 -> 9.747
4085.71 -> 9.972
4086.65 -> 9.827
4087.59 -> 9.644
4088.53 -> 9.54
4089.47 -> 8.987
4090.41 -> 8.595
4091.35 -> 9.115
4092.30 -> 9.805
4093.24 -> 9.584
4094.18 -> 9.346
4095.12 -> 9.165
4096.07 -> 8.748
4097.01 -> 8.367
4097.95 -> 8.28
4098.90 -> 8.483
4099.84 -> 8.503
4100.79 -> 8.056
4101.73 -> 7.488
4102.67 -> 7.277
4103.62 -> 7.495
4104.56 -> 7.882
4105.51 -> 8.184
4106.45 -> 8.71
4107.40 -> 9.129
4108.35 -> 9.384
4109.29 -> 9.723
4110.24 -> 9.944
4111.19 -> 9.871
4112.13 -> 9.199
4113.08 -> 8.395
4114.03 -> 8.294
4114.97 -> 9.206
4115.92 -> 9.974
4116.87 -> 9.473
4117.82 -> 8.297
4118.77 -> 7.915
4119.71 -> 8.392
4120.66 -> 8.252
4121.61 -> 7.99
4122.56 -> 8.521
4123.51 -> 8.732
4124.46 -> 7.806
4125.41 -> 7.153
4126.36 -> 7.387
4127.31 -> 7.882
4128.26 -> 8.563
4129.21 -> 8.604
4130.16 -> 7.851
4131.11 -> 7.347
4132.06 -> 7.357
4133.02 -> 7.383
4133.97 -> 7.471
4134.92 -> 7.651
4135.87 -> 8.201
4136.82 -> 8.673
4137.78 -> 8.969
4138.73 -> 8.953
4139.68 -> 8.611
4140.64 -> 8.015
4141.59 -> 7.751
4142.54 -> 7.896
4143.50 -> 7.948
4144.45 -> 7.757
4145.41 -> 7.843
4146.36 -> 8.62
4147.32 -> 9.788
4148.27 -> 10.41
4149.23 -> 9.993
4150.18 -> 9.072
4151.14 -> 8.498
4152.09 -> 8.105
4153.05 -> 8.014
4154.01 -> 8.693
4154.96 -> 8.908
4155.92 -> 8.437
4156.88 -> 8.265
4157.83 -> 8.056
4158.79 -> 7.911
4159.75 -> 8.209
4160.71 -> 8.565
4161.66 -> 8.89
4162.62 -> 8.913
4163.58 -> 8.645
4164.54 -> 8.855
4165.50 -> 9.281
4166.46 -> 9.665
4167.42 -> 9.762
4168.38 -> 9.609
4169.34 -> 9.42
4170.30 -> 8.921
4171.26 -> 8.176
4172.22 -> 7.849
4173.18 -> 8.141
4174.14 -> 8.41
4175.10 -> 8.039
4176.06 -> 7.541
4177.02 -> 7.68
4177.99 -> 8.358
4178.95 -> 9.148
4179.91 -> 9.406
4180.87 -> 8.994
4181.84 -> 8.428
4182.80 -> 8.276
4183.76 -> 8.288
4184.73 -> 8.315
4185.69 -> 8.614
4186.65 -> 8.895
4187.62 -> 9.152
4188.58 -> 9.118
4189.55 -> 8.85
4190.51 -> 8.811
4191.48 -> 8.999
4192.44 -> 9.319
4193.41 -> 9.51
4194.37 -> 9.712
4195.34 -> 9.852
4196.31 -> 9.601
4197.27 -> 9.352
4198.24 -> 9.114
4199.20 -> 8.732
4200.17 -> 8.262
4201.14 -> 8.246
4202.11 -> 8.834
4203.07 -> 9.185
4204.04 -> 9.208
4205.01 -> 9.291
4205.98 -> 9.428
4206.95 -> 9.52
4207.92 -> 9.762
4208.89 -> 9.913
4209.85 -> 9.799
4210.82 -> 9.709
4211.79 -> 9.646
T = 1.9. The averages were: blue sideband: 8.76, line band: 8.36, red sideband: 8.74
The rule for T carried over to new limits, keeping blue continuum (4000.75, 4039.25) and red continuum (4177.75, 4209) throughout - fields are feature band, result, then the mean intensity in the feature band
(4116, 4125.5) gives 0.8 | 8.37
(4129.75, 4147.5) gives 2.0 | 8.08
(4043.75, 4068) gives 1.4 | 8.75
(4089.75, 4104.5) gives 1.1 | 8.54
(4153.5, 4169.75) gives 0.5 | 8.82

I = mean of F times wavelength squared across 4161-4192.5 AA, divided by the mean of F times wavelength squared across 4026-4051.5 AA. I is 1.0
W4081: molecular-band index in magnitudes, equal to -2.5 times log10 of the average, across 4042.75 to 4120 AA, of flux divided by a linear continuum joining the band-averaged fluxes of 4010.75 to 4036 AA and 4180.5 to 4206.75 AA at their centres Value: 0.07 mag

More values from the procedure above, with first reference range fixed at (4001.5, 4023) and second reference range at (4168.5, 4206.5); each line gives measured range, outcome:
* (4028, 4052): 0.016 mag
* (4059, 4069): 0.054 mag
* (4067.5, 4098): 0.039 mag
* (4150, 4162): 0.064 mag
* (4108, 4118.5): -0.019 mag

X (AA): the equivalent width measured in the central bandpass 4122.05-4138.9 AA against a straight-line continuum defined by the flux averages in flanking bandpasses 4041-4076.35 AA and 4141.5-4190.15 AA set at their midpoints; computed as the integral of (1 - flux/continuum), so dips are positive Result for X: 1.3 AA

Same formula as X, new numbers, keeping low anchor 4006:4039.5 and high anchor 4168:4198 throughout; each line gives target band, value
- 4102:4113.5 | 0.5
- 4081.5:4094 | -0.2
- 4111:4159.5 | 3.4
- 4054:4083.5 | 2.4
